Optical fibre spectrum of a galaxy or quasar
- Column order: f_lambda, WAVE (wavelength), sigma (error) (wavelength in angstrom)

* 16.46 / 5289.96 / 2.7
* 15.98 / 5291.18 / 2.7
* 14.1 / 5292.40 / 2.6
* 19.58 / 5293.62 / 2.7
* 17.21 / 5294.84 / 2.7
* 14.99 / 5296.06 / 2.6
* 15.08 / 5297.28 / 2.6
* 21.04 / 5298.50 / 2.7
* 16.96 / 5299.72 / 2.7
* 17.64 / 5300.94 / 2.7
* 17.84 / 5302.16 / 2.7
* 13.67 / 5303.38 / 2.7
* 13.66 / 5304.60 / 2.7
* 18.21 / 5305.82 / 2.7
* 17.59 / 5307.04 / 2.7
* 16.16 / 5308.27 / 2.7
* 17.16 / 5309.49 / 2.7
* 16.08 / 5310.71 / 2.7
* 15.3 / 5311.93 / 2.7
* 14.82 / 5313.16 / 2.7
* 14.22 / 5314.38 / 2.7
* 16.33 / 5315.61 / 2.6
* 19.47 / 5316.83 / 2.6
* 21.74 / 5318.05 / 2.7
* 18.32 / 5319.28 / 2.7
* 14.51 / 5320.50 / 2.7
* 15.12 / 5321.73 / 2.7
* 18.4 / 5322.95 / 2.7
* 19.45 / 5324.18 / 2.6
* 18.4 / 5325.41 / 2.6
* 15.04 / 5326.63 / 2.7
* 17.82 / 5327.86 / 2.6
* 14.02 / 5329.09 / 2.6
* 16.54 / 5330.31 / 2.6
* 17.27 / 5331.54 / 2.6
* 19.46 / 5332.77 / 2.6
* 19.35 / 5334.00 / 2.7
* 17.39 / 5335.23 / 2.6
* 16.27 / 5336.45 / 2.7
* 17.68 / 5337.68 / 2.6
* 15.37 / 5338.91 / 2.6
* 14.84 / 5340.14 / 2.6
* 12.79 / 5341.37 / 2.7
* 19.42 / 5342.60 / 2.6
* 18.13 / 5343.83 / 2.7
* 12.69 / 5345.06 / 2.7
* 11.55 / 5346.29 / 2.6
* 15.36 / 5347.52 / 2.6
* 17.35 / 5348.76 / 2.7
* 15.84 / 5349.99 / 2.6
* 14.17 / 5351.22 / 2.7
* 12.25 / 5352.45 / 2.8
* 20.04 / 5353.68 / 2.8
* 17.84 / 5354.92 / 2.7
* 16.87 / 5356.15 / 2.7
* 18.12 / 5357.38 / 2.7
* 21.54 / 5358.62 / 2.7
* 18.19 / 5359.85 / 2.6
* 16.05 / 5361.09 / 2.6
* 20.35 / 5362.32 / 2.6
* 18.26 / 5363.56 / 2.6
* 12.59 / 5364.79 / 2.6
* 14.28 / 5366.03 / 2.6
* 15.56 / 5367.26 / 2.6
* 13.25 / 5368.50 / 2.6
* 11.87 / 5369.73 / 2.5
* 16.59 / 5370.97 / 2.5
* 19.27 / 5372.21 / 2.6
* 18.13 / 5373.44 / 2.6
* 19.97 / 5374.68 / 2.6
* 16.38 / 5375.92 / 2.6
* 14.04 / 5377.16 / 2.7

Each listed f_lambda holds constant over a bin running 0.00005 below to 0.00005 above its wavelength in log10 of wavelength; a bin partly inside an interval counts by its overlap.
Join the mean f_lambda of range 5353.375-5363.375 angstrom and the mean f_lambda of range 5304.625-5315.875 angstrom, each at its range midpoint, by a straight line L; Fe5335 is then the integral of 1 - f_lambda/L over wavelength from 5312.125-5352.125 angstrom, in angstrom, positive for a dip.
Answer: 1.5 angstrom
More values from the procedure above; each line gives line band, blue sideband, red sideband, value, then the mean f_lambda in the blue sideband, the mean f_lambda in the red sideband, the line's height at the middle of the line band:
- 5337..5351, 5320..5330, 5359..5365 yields 1.3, 16.6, 17.6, 17.1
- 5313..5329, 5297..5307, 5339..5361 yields -0.5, 16.9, 16.3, 16.6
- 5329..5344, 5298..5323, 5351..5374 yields -0.1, 16.8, 16.6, 16.7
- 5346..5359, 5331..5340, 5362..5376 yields 0.3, 17.4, 16.3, 16.8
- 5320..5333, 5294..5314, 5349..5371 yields -0.4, 16.5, 16.3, 16.4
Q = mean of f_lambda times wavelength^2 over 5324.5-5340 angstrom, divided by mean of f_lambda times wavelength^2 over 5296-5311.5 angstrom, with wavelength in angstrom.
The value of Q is 1.03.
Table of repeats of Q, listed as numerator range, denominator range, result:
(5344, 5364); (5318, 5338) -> 0.97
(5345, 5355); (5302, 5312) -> 0.96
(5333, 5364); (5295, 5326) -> 1.01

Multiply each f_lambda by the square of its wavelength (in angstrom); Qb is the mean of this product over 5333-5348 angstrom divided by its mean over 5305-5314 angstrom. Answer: 1.0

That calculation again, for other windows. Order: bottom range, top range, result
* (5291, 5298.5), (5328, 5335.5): 1.06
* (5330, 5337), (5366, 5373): 0.87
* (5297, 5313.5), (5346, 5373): 1.00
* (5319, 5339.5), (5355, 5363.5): 1.09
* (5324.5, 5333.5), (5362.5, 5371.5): 0.89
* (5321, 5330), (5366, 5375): 0.97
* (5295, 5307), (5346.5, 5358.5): 1.01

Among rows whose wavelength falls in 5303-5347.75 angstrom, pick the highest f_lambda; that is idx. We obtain 21.74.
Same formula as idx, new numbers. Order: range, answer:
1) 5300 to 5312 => 18.21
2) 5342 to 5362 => 21.54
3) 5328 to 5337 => 19.46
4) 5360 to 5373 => 20.35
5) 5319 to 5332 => 19.45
